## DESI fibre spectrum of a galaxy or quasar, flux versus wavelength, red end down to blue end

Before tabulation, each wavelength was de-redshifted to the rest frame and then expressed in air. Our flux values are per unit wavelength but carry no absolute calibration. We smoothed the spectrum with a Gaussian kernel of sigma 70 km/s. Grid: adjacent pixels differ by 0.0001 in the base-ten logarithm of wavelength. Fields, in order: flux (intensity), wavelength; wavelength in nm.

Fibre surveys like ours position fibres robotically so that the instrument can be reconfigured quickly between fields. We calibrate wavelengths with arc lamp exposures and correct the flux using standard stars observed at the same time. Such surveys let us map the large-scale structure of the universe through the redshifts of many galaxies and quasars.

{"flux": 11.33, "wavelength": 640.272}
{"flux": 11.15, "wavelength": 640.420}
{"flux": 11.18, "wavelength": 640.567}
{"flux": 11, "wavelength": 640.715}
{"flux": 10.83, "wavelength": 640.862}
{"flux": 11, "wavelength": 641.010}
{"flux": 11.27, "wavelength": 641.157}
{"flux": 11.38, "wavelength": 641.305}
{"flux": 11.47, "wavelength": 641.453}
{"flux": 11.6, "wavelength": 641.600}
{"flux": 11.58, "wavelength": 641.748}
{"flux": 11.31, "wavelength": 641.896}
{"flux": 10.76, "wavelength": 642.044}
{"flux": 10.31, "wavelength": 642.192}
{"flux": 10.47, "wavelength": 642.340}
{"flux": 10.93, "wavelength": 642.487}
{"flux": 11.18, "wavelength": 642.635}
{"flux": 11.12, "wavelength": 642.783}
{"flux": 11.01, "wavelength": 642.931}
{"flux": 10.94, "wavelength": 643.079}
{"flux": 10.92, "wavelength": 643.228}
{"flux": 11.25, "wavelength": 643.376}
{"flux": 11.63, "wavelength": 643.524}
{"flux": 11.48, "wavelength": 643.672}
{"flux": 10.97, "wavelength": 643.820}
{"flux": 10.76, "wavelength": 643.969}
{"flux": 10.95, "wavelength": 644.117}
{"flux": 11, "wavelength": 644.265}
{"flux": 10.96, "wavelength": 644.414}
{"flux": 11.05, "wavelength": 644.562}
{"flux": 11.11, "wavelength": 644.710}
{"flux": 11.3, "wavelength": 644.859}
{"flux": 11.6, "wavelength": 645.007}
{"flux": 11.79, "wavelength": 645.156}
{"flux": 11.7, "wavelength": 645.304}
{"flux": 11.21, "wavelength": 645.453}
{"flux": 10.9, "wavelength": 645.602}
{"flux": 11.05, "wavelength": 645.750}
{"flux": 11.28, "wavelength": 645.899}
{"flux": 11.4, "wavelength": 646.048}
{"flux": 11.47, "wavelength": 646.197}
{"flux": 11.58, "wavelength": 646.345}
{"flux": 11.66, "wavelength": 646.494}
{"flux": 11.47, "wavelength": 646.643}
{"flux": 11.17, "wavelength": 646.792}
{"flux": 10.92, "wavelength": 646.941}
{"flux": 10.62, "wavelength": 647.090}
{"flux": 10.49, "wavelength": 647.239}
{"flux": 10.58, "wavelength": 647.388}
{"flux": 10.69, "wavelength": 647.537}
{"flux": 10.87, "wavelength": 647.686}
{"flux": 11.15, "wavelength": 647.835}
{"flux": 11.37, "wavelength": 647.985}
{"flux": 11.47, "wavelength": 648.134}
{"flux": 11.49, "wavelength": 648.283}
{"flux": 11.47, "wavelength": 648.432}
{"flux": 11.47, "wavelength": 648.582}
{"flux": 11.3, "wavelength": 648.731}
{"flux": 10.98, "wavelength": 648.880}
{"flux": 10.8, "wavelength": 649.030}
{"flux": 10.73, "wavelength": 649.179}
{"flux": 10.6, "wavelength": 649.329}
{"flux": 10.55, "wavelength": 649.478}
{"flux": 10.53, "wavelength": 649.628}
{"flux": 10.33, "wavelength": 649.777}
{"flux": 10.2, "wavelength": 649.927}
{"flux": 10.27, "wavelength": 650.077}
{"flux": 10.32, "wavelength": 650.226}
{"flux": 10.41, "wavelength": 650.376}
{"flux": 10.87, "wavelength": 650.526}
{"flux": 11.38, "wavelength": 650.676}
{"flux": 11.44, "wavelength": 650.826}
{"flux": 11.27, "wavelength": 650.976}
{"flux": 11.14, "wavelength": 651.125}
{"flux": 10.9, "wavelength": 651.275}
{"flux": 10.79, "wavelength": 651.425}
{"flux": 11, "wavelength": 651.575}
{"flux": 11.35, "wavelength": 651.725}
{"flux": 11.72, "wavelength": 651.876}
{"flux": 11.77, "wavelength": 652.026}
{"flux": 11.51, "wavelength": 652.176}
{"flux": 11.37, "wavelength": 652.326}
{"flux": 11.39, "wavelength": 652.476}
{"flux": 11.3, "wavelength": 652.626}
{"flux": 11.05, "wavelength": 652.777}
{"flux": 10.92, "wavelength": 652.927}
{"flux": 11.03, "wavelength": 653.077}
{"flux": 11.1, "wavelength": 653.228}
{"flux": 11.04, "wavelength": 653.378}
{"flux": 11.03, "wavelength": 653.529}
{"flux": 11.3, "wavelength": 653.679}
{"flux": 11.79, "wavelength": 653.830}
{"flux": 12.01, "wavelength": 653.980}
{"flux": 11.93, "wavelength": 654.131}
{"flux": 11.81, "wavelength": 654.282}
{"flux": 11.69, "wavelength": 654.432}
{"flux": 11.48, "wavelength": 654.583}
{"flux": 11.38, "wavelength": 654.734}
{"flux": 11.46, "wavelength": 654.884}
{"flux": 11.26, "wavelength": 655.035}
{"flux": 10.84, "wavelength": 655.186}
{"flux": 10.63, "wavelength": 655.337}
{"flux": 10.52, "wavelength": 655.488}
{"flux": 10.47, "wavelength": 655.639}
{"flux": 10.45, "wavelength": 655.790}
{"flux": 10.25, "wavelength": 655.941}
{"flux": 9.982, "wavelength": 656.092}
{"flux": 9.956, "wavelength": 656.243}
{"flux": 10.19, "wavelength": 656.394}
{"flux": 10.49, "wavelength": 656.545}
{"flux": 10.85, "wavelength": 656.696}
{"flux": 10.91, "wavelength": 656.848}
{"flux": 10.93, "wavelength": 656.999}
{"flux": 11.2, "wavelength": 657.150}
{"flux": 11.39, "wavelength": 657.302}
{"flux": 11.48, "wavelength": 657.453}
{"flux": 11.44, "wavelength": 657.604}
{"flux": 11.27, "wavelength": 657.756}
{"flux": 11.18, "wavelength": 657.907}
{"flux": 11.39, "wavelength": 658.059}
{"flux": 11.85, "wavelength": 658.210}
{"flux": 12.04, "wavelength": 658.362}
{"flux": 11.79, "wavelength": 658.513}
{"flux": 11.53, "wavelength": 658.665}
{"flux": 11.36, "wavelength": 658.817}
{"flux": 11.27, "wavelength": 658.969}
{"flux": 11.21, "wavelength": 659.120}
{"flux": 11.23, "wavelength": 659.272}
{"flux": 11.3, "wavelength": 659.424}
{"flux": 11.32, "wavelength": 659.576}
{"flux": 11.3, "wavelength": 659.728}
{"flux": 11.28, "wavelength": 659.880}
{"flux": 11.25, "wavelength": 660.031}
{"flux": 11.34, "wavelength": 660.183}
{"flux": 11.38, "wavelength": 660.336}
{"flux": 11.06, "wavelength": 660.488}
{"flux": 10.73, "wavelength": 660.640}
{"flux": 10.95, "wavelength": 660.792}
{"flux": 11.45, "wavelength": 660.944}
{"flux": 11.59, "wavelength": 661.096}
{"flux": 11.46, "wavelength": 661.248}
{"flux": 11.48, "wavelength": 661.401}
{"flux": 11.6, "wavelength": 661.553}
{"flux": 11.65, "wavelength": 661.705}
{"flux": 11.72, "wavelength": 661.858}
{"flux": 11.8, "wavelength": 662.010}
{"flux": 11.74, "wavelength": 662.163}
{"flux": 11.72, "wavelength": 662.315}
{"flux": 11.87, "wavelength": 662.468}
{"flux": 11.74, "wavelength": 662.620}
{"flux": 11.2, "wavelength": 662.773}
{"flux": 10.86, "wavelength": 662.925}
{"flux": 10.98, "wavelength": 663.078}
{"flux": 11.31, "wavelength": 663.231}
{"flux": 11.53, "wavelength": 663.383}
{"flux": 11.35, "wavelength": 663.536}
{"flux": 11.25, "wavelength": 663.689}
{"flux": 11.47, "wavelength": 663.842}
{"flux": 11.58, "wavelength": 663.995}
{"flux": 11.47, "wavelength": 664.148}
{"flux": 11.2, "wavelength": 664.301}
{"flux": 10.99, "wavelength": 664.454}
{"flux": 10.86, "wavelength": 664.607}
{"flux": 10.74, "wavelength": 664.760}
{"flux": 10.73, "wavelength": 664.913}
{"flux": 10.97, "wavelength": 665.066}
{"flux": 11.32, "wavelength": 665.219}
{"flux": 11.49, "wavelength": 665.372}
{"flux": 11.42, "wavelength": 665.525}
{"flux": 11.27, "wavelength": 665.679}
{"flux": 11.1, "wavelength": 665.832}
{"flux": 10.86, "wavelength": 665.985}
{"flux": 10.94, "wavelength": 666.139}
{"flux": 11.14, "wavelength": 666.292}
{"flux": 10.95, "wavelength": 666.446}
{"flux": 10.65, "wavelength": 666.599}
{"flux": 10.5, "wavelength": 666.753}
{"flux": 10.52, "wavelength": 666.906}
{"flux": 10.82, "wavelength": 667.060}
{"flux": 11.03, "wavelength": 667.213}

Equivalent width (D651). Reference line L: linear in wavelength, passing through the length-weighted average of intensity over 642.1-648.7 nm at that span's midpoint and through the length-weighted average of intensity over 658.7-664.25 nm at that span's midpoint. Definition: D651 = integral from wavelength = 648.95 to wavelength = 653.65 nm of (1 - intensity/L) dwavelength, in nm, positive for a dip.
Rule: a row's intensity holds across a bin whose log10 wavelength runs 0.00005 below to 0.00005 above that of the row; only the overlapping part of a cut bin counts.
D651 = 0.11 nm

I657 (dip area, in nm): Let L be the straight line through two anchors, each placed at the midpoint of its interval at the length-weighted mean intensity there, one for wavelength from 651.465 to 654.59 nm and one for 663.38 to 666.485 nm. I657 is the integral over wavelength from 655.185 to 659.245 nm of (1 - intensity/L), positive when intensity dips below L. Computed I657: 0.11 nm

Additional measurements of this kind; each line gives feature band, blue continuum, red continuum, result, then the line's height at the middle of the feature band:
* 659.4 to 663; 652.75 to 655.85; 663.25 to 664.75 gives -0.050 nm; 11.3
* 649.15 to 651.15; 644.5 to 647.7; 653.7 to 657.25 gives 0.070 nm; 11.1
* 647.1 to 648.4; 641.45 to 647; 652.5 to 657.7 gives 0.016 nm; 11.1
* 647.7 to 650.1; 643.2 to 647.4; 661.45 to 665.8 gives 0.063 nm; 11.2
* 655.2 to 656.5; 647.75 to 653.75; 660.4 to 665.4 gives 0.097 nm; 11.2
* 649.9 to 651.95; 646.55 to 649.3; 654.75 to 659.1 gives 0.017 nm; 11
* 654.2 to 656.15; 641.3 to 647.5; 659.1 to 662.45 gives 0.062 nm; 11.3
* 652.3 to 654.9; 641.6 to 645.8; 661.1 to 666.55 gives -0.041 nm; 11.2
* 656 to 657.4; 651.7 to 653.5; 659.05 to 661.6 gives 0.077 nm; 11.3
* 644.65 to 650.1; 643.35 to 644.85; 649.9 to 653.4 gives 0.013 nm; 11.1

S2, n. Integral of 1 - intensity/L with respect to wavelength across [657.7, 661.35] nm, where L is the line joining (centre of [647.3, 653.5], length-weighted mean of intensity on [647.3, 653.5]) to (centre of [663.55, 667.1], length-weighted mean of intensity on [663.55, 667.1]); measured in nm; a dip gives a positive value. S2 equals -0.10 nm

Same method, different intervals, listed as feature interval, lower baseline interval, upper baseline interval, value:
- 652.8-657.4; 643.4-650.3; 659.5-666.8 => 0.06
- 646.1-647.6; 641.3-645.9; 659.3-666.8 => 0.01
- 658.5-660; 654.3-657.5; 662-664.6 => -0.03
